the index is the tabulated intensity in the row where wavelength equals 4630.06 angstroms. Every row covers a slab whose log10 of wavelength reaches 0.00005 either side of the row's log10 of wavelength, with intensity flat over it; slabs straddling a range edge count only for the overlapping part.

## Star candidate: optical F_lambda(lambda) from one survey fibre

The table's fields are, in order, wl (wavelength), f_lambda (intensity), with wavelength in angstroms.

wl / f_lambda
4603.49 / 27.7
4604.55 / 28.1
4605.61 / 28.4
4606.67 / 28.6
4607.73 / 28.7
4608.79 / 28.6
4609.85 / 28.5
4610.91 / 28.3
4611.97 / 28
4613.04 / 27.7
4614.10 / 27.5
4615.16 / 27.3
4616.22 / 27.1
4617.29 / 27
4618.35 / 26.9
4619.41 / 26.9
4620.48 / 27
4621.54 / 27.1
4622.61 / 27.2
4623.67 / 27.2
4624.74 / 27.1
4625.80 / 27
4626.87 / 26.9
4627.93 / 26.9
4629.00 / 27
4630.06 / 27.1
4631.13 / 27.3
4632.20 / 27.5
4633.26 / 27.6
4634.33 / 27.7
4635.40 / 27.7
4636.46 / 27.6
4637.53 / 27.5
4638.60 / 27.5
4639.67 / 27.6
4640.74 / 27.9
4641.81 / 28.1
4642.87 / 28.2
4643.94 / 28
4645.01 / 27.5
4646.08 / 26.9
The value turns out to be 27.1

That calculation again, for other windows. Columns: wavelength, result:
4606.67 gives 28.6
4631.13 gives 27.3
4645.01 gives 27.5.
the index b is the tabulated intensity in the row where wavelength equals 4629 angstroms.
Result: 27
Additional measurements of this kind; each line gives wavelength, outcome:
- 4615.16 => 27.3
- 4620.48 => 27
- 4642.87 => 28.2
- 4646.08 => 26.9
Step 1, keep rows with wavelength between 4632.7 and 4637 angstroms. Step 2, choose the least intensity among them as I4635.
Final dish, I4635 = 27.6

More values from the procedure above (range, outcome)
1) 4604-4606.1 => 28.1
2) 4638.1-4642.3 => 27.5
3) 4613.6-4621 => 26.9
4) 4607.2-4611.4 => 28.3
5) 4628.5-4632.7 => 27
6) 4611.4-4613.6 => 27.7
